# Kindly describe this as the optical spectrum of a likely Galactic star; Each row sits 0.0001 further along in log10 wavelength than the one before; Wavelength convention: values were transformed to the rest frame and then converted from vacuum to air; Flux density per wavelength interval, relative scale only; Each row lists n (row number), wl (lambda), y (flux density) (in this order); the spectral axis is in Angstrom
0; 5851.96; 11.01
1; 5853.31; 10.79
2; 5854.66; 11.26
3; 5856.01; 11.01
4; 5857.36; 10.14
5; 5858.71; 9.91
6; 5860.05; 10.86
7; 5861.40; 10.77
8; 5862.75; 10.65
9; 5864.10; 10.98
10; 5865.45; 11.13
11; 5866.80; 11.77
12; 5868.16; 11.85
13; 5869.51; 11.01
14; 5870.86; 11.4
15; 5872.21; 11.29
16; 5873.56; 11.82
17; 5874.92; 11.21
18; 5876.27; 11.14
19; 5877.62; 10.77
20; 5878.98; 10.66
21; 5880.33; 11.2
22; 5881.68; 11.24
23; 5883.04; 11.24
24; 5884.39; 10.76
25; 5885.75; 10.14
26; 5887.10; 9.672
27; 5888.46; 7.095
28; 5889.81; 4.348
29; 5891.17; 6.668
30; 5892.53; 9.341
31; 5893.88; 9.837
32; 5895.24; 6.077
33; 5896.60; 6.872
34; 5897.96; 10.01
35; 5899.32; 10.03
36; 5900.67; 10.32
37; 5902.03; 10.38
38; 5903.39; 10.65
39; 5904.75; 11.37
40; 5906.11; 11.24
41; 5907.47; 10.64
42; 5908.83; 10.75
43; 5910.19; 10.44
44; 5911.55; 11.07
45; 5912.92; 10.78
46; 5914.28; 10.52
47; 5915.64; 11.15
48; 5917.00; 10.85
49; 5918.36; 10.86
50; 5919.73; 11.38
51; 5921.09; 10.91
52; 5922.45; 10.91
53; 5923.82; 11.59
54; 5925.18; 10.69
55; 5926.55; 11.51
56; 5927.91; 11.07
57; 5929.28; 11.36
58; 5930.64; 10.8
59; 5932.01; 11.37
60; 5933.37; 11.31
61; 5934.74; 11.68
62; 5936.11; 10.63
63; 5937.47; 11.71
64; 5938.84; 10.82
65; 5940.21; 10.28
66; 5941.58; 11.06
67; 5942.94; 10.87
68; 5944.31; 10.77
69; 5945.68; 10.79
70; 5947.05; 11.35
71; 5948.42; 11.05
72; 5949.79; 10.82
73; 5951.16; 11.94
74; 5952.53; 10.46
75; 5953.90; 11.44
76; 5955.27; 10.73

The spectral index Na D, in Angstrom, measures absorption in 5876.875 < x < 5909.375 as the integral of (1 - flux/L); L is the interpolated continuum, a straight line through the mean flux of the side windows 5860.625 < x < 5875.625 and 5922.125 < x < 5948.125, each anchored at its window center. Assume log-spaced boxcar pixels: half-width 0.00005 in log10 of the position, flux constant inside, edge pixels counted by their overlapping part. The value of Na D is 4.51 Angstrom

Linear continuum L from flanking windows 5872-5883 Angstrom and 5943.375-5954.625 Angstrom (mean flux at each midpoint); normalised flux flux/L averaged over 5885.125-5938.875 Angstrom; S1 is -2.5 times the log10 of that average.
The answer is 0.09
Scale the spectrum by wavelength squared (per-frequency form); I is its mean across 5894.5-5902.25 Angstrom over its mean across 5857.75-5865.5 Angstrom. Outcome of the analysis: 0.84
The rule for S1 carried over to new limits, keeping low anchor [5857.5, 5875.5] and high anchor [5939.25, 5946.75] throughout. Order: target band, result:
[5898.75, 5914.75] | 0.025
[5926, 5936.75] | -0.037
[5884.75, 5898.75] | 0.334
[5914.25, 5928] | -0.019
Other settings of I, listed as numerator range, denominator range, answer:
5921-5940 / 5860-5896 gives 1.12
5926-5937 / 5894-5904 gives 1.23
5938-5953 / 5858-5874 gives 1.01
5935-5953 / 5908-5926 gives 1.02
